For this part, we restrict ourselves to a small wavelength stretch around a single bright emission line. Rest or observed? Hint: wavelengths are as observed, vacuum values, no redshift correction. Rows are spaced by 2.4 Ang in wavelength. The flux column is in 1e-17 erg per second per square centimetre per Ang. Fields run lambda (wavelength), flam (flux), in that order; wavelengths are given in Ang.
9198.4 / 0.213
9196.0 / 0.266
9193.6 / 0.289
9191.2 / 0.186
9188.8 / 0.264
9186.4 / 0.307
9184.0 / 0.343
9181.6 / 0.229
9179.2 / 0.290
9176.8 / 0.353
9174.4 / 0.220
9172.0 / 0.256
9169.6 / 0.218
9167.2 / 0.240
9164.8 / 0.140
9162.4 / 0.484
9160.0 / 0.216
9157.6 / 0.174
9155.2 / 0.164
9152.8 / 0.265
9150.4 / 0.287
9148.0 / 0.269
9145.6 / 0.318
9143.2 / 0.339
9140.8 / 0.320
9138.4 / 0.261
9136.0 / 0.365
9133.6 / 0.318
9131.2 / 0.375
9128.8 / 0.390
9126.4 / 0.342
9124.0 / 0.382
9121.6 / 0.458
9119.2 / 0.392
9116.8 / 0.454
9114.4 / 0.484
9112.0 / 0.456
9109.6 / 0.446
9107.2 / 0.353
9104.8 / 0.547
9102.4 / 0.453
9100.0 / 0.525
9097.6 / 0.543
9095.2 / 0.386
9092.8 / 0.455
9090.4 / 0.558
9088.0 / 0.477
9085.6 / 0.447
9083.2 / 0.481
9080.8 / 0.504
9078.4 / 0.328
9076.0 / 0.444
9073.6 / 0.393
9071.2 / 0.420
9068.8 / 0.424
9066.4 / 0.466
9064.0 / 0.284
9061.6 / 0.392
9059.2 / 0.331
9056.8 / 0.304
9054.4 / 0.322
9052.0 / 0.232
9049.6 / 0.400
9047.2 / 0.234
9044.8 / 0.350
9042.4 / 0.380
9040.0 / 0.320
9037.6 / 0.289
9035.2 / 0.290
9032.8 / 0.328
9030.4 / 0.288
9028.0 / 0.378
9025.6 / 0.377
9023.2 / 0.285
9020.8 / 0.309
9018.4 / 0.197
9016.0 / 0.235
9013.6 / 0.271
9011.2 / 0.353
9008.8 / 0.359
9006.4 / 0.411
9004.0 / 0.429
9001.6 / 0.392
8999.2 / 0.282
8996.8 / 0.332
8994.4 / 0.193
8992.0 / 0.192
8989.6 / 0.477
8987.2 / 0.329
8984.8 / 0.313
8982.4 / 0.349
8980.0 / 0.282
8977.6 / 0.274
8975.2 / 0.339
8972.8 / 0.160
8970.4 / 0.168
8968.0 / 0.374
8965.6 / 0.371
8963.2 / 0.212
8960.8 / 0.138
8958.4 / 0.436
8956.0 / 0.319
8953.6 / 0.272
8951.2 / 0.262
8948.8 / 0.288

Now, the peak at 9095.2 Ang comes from Mg II 2798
